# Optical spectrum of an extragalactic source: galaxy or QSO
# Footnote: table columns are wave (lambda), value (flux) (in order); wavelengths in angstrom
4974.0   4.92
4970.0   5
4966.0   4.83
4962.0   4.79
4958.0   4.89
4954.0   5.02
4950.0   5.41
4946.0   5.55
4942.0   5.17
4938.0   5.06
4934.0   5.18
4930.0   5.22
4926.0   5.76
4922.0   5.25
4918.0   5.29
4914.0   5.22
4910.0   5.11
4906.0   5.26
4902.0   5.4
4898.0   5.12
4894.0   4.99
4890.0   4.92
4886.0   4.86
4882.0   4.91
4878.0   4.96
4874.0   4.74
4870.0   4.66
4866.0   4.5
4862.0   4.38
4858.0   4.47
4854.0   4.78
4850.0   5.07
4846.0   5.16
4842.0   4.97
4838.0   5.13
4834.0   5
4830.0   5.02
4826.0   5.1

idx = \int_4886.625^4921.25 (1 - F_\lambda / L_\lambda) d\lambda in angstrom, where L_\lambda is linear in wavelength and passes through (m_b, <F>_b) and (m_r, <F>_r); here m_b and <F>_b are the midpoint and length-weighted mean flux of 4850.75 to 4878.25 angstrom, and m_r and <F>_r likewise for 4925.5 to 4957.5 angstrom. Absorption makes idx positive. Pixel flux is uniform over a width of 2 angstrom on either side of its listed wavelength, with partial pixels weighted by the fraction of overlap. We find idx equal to -1.4 angstrom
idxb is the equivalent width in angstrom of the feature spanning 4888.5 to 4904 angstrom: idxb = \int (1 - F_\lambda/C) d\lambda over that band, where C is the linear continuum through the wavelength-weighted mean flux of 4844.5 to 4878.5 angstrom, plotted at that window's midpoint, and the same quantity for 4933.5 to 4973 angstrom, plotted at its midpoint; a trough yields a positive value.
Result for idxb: -0.8 angstrom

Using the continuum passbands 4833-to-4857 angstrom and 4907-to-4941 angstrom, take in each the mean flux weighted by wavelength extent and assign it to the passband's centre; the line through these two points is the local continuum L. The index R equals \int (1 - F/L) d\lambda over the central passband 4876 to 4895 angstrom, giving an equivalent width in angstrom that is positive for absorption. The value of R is 0.8 angstrom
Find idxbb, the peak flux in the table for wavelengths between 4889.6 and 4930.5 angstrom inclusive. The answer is 5.76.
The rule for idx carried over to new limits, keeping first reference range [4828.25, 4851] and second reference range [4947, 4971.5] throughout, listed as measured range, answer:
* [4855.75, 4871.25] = 1.7 angstrom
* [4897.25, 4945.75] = -2.3 angstrom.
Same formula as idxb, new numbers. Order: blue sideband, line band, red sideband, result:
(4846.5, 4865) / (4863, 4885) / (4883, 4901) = 0.5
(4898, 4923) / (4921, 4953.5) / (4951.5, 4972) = -1.5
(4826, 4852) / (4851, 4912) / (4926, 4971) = 2.6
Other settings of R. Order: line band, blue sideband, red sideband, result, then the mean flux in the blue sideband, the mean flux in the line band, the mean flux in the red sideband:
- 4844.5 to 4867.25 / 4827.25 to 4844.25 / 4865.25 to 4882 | 0.8 angstrom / 5.04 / 4.72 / 4.75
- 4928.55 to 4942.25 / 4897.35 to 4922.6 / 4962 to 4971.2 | -0.2 angstrom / 5.24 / 5.15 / 4.88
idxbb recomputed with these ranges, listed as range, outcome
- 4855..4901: 5.12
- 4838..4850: 5.16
